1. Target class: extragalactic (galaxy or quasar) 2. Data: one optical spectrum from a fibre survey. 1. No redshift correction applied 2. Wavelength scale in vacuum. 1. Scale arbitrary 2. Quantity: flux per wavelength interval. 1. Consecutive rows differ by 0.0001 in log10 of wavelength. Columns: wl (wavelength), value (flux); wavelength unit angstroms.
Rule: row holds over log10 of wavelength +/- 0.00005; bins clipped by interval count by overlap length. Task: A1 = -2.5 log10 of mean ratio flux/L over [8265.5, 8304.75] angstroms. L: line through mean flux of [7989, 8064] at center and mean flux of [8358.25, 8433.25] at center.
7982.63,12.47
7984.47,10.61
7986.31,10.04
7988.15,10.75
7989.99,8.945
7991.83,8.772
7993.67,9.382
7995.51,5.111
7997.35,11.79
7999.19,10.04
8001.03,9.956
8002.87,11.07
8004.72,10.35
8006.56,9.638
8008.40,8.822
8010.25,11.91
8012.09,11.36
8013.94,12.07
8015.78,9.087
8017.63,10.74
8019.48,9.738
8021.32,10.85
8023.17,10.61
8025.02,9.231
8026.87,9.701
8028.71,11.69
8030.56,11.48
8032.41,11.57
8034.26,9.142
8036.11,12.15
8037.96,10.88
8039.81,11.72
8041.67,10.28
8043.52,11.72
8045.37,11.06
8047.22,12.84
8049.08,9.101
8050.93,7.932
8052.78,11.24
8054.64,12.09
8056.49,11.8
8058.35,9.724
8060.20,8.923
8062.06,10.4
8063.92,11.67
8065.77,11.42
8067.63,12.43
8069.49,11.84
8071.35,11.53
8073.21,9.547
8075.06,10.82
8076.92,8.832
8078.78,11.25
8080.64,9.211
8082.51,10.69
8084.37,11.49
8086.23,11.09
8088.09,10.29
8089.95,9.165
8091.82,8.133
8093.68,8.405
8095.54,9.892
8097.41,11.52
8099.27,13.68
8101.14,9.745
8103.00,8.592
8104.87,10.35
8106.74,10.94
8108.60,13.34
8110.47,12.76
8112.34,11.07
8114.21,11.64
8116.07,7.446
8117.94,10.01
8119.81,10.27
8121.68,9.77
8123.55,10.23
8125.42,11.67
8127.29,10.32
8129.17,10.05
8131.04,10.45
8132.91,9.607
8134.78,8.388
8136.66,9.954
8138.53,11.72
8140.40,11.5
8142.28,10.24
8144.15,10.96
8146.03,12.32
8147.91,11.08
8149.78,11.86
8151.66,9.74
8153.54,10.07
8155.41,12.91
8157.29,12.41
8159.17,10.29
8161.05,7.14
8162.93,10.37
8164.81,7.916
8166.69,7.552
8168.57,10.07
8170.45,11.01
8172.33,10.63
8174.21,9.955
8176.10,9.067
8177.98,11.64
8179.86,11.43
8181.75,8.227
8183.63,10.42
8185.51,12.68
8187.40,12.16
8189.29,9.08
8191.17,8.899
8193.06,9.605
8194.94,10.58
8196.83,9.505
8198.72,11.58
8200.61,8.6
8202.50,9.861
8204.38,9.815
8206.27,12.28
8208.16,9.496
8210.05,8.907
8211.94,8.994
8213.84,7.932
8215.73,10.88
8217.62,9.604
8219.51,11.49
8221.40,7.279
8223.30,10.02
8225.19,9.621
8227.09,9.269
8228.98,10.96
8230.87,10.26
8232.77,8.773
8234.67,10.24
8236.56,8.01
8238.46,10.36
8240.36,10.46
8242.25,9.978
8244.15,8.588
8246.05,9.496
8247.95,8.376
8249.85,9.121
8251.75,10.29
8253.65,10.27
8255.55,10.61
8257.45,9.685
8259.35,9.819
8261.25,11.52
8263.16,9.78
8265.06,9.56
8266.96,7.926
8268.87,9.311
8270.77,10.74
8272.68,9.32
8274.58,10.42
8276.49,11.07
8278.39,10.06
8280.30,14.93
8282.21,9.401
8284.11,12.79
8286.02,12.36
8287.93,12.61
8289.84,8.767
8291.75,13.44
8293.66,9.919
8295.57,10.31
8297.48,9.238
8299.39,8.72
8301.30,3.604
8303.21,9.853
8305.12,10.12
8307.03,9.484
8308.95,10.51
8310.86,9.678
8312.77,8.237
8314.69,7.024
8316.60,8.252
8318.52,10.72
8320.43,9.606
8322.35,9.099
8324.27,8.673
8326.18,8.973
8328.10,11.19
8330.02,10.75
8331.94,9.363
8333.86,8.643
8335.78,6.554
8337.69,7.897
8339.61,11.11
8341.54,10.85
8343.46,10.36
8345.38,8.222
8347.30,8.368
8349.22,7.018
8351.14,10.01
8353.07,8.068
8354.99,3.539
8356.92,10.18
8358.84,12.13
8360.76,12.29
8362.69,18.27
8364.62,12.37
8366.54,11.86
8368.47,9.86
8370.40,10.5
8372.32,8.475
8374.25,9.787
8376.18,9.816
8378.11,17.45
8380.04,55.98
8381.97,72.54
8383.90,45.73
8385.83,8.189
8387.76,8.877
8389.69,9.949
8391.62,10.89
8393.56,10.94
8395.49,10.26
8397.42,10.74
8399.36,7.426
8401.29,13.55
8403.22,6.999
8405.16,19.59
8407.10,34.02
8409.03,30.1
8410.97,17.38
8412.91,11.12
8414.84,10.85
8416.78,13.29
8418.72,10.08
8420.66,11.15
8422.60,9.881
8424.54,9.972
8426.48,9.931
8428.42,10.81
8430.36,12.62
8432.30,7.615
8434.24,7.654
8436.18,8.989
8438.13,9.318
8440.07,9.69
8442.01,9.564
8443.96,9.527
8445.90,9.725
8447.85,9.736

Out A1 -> 0.36 mag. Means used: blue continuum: 10.4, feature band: 10.2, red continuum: 16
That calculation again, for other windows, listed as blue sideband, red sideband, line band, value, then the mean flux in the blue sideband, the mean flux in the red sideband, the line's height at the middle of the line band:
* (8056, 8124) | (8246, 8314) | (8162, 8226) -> 0.037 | 10.5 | 10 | 10.3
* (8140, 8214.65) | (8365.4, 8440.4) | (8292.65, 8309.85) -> 0.398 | 10.2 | 15.5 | 13.1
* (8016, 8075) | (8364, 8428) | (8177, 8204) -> 0.269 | 10.8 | 16.6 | 13.2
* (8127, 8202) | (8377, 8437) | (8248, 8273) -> 0.299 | 10.3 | 16.9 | 12.9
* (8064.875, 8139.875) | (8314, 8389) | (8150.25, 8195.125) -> 0.120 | 10.5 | 13.6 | 11.4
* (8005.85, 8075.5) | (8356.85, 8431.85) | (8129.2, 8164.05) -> 0.167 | 10.8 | 16.1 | 12.3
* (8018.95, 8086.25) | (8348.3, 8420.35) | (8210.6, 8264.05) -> 0.369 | 10.8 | 15.9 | 13.6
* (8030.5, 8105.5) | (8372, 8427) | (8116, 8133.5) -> 0.168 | 10.6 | 17.6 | 11.8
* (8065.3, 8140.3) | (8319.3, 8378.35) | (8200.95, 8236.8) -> 0.061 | 10.5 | 9.95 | 10.2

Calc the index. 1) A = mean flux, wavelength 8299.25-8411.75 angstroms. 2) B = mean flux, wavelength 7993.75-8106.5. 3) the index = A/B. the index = 1.3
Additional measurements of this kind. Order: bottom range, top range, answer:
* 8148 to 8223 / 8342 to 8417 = 1.55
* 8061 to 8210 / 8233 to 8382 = 1.05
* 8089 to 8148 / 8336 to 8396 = 1.42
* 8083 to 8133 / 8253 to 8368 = 0.95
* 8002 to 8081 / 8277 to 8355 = 0.89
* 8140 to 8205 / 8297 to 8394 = 1.22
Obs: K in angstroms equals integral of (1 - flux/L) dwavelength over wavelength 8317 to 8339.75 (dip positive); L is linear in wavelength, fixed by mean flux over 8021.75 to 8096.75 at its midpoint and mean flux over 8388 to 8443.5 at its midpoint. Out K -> 4.9 angstroms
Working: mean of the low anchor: 10.6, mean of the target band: 9.29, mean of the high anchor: 12.2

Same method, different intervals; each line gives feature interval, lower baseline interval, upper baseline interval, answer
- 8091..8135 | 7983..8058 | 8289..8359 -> -1.5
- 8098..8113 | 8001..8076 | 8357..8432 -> 0.5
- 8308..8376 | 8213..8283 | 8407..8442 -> 9.5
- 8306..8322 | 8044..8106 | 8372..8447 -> 5.5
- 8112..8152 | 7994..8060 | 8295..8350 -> -2.0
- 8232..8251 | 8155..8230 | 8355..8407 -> 3.9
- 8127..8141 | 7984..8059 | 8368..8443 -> 2.0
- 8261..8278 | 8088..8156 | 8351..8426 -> 4.5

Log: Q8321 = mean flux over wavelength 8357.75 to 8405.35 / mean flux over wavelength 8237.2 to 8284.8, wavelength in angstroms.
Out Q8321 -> 1.67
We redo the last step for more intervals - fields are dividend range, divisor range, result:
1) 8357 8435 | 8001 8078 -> 1.47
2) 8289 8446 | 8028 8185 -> 1.17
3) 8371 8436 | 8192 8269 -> 1.68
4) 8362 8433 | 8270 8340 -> 1.65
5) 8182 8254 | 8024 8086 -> 0.91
